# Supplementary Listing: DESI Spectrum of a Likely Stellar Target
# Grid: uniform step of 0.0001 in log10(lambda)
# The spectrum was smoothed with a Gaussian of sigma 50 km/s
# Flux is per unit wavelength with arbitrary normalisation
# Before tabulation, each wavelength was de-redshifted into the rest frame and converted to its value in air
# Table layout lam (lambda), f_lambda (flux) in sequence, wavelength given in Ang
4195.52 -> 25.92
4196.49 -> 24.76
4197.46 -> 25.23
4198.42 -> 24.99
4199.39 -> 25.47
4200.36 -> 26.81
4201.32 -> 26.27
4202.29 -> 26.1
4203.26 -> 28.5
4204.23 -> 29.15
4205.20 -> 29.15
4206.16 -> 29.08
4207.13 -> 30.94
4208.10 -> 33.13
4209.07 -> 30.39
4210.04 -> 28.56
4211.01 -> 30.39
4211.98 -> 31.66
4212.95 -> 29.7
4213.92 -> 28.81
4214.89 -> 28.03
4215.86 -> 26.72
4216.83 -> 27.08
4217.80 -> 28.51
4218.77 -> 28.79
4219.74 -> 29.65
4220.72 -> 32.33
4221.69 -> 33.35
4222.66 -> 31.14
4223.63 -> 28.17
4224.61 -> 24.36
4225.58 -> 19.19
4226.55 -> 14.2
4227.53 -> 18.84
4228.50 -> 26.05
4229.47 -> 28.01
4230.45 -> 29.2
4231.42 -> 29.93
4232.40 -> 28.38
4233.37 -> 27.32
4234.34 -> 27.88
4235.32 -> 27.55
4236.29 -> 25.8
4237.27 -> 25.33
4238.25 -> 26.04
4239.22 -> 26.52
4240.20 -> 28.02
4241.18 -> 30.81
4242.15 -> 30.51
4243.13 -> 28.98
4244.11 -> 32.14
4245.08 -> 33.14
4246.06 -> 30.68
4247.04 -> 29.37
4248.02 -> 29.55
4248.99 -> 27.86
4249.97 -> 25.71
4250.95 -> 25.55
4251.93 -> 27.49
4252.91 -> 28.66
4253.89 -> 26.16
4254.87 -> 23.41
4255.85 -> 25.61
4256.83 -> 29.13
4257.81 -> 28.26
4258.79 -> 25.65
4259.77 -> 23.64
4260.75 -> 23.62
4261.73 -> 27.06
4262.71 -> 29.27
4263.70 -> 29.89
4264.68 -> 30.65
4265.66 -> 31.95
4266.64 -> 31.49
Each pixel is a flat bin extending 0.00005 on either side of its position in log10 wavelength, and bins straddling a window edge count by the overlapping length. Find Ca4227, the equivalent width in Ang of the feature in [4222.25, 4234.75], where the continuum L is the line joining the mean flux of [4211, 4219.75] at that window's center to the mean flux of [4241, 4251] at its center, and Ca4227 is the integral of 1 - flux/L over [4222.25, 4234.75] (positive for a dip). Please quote 1.6 Ang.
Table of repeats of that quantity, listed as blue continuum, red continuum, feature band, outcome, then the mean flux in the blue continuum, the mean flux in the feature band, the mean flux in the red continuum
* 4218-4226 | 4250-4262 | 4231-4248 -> -0.94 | 28.4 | 28.7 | 26.2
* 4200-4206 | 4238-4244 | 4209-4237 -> 0.78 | 27.8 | 27.5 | 28.8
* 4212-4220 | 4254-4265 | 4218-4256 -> 0.31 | 28.6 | 27.5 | 26.8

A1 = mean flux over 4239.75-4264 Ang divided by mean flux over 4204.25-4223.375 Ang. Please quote 0.94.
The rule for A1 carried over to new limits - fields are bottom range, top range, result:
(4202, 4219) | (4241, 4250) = 1.03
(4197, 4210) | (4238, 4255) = 1.01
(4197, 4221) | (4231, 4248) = 1.01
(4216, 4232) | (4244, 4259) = 1.04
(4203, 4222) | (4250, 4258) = 0.90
